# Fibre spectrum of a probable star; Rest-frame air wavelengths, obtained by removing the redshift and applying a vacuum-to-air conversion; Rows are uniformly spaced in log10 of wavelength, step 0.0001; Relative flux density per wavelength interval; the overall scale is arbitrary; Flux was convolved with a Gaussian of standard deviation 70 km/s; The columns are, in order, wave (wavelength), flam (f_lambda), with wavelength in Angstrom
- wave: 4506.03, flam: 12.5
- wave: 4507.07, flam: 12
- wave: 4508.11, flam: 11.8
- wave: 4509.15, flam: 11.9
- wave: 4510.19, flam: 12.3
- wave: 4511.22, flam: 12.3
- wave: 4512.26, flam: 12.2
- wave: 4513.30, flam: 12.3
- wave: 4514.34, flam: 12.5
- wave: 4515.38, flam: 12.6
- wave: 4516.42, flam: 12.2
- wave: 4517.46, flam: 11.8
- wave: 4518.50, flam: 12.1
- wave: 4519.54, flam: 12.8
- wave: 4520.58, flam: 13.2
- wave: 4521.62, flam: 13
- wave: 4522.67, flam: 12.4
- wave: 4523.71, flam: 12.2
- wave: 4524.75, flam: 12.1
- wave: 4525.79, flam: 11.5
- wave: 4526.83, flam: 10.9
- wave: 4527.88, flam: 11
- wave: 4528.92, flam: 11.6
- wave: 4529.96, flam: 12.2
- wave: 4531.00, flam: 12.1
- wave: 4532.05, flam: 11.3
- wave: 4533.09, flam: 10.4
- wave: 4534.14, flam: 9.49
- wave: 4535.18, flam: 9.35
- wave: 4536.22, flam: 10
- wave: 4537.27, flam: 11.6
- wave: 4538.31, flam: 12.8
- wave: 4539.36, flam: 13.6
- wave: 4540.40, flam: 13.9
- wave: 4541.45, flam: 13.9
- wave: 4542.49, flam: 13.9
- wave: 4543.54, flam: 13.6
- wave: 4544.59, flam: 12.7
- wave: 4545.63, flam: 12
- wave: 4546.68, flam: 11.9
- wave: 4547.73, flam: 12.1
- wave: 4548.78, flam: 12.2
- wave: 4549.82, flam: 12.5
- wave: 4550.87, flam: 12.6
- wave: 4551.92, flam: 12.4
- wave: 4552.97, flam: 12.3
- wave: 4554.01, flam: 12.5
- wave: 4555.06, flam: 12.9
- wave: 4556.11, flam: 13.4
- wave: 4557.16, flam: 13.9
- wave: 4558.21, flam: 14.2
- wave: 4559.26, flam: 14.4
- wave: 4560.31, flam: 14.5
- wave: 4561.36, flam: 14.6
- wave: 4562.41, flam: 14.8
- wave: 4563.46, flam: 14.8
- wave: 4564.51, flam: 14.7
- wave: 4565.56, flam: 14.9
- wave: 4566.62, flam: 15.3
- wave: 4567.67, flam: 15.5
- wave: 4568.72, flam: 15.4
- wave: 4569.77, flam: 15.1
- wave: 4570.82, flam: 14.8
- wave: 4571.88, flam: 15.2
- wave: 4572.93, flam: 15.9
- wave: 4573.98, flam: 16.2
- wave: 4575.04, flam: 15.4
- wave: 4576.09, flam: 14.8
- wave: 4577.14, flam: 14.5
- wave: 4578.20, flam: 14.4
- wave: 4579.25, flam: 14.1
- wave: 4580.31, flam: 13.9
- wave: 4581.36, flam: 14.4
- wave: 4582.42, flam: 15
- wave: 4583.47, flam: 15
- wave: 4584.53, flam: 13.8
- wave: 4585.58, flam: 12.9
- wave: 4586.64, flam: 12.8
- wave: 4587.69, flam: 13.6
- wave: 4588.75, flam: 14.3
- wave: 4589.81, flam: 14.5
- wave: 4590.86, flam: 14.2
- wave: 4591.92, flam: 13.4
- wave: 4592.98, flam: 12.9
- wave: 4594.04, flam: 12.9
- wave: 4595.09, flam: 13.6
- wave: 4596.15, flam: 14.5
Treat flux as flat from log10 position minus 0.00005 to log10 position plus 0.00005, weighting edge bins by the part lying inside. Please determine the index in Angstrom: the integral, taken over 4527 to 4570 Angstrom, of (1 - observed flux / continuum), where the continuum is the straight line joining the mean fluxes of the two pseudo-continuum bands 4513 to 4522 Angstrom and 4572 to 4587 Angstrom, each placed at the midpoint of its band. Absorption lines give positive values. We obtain 1.9 Angstrom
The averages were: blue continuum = 12.5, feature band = 13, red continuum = 14.5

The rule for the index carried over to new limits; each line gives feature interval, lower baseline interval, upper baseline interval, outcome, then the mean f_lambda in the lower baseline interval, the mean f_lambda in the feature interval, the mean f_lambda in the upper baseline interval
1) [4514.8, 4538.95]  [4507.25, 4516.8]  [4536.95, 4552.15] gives 1.53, 12.2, 11.7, 12.8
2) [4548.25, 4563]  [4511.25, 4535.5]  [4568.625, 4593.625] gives -0.11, 11.8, 13.4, 14.4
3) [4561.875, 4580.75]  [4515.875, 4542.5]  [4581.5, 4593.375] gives -2.33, 11.9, 15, 13.9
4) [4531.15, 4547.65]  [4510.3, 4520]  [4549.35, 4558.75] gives 0.90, 12.3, 12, 13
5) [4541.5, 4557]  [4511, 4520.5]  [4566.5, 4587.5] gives 1.05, 12.4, 12.7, 14.7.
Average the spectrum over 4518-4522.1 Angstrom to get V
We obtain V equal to 12.8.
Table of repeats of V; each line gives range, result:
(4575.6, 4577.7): 14.6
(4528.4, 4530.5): 11.9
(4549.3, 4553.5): 12.5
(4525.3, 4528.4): 11.1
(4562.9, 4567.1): 14.9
